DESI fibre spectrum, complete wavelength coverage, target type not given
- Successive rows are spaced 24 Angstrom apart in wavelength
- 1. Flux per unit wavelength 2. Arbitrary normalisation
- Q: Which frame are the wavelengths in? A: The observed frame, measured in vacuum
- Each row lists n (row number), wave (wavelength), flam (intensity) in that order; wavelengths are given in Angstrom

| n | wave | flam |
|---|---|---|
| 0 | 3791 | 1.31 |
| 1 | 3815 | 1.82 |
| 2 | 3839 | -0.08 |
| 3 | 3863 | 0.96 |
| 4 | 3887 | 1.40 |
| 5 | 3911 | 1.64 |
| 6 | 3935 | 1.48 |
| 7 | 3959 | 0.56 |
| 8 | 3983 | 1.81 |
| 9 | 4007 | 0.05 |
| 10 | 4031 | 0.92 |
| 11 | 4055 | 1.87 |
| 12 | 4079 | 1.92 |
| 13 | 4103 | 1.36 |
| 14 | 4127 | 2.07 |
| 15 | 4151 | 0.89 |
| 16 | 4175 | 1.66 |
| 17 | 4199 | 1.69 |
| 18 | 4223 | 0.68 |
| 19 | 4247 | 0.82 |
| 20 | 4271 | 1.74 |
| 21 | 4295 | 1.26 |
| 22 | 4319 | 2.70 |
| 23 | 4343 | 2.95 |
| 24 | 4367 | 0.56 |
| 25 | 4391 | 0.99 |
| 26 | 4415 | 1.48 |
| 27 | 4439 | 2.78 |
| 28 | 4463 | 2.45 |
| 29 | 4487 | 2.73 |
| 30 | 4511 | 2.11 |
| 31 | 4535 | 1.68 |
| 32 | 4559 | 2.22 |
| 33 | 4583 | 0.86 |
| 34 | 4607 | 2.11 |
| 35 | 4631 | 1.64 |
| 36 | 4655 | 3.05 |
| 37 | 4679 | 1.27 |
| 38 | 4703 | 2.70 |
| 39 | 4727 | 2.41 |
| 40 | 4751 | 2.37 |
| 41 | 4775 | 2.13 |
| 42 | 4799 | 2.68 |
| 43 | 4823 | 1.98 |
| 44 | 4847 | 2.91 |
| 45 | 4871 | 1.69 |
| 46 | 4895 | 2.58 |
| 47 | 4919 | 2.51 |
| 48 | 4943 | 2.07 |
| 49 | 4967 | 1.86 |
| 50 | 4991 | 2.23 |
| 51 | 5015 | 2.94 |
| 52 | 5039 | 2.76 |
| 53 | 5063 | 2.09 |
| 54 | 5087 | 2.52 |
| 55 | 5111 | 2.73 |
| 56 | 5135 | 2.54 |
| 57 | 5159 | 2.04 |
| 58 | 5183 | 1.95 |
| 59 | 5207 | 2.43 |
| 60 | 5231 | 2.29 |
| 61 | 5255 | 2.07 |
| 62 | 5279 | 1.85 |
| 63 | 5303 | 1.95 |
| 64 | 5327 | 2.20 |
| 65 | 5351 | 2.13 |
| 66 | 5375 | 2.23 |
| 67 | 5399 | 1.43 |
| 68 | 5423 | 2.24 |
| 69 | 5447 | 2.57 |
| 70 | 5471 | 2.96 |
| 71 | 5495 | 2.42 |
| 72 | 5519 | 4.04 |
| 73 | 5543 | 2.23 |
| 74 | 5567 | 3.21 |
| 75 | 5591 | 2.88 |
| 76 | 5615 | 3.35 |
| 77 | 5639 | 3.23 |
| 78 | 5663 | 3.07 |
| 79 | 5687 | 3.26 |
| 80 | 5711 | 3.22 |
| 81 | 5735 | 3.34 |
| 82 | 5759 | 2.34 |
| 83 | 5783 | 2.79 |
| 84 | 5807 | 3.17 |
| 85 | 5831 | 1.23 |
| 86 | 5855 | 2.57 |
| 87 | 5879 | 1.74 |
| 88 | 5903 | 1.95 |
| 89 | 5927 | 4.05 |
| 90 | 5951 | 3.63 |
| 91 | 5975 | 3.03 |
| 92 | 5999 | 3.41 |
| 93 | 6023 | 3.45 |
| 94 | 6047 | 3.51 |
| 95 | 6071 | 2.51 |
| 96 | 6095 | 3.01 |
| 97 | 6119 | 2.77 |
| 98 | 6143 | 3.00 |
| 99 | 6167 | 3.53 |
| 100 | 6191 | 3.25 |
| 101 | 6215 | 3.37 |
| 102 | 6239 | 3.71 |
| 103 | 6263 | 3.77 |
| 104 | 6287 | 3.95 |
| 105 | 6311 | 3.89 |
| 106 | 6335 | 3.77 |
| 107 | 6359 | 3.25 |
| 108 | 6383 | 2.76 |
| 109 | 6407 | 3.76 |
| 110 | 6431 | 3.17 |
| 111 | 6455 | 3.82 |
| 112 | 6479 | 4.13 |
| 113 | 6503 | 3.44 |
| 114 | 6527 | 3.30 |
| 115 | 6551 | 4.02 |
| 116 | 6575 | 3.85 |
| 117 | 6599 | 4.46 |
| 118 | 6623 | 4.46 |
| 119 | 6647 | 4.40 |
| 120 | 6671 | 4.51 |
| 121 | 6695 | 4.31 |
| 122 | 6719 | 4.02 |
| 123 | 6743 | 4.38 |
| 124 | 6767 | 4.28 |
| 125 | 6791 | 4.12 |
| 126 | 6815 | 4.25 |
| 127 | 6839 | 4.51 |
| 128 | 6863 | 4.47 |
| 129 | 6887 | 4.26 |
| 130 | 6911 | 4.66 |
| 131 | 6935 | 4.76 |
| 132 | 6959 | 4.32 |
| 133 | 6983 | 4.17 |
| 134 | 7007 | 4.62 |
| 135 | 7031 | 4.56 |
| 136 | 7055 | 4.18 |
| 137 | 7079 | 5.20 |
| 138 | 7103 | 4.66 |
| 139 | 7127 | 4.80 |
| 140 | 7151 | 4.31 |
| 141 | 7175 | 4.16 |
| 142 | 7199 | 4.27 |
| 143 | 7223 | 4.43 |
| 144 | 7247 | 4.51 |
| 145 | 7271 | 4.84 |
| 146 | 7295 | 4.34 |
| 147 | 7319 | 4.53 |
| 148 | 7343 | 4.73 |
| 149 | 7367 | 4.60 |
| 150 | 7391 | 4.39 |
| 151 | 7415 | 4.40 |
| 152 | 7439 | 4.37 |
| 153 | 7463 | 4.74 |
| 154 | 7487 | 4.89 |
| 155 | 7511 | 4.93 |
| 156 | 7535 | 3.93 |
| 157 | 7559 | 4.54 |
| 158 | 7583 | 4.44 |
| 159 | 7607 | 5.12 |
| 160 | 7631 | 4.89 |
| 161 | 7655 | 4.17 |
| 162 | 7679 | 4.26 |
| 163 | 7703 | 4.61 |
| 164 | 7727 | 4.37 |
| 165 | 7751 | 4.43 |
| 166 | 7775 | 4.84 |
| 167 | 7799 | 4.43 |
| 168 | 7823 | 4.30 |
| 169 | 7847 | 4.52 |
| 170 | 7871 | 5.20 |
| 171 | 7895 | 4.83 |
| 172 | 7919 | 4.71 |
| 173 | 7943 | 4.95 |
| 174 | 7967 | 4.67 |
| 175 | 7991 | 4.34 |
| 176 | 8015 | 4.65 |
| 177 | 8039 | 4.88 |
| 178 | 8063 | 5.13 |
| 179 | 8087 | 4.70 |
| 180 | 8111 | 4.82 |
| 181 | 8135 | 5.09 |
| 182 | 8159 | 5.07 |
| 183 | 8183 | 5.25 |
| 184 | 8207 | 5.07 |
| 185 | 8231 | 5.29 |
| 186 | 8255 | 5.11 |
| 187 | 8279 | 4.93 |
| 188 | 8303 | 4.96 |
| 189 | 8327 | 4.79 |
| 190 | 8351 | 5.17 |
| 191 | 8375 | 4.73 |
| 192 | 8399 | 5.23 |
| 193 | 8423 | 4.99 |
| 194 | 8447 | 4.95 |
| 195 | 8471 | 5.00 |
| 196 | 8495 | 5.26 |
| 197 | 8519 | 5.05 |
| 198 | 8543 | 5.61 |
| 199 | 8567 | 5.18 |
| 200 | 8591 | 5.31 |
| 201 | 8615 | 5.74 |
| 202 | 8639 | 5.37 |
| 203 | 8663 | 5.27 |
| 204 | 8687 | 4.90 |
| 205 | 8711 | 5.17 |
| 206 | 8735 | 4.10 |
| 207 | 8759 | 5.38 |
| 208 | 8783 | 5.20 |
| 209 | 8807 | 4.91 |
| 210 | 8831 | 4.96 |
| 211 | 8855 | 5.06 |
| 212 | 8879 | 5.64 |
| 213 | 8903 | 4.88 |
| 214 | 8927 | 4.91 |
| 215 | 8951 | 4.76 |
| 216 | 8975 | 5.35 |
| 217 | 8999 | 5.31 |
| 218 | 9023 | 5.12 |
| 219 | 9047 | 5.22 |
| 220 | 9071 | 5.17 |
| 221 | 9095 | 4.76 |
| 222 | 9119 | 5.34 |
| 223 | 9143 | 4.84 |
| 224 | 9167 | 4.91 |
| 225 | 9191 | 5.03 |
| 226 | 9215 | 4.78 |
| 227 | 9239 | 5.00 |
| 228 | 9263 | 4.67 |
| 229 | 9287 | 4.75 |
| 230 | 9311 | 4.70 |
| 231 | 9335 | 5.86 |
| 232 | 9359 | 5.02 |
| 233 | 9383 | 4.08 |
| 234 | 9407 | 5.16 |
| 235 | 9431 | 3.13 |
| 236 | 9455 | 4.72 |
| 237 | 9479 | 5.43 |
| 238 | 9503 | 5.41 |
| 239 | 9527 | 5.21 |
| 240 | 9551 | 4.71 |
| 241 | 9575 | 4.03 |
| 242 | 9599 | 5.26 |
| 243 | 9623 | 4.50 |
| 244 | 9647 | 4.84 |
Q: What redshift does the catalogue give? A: 0.482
